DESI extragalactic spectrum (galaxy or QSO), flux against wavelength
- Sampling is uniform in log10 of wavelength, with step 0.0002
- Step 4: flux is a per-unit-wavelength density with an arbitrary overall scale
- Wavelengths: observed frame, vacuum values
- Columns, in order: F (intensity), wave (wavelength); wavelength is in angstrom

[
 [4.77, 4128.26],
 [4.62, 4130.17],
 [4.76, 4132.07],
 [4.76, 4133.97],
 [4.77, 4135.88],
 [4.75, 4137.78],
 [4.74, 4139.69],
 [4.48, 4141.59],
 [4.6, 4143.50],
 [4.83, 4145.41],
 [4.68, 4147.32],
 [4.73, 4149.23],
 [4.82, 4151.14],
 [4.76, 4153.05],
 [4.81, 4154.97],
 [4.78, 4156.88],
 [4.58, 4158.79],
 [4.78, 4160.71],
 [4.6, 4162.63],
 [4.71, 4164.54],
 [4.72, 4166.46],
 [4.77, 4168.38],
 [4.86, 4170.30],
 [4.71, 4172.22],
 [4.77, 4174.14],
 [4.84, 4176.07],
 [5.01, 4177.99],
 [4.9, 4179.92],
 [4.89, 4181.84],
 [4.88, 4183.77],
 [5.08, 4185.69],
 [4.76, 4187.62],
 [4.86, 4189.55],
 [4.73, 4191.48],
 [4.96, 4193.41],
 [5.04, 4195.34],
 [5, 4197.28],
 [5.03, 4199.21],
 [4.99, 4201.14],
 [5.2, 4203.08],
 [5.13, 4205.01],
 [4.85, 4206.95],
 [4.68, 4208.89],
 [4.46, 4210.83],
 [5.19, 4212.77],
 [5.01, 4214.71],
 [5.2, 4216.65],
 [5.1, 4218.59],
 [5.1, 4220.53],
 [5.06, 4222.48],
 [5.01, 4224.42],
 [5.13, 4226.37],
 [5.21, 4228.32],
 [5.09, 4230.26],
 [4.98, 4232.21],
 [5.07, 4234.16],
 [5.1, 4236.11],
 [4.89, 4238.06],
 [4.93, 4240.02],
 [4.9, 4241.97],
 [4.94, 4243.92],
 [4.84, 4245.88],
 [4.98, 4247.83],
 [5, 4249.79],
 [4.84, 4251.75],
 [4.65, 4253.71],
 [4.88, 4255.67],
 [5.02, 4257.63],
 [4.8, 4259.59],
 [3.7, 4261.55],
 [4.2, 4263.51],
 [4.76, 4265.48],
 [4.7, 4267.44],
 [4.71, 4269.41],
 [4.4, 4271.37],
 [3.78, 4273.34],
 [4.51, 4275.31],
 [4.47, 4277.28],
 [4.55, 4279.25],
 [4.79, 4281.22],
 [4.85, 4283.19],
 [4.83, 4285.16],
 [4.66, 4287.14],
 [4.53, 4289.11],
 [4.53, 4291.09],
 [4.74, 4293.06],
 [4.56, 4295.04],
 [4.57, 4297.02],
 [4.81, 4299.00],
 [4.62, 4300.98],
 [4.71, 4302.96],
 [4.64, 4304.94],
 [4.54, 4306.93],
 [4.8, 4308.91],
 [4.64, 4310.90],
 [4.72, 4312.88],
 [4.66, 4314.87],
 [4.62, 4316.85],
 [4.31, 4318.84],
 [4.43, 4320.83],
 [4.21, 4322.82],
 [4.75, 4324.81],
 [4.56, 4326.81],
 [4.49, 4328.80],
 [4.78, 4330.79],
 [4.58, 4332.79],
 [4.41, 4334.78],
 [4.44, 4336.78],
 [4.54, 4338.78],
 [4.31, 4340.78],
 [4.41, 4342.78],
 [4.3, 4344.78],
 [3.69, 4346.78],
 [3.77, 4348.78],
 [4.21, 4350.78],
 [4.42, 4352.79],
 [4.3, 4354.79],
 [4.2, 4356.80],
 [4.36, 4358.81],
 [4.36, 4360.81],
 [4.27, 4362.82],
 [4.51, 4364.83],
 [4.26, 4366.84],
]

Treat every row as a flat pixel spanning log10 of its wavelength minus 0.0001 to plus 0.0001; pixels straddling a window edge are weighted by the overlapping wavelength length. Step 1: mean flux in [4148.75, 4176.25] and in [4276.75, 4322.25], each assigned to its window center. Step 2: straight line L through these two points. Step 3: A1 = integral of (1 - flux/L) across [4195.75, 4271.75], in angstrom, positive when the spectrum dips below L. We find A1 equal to -3.4 angstrom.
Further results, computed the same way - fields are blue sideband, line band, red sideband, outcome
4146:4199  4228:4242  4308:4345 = -0.95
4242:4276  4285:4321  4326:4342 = -0.50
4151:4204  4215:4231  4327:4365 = -1.35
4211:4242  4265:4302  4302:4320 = 1.29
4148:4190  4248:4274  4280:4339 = 0.46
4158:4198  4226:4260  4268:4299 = -2.07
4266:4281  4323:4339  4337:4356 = -1.02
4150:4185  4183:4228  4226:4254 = -0.86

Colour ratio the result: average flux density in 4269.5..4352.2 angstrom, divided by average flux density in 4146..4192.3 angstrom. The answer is 0.94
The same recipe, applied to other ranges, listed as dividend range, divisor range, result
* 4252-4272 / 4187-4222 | 0.93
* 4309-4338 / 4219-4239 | 0.90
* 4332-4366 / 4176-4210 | 0.87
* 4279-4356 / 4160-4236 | 0.92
